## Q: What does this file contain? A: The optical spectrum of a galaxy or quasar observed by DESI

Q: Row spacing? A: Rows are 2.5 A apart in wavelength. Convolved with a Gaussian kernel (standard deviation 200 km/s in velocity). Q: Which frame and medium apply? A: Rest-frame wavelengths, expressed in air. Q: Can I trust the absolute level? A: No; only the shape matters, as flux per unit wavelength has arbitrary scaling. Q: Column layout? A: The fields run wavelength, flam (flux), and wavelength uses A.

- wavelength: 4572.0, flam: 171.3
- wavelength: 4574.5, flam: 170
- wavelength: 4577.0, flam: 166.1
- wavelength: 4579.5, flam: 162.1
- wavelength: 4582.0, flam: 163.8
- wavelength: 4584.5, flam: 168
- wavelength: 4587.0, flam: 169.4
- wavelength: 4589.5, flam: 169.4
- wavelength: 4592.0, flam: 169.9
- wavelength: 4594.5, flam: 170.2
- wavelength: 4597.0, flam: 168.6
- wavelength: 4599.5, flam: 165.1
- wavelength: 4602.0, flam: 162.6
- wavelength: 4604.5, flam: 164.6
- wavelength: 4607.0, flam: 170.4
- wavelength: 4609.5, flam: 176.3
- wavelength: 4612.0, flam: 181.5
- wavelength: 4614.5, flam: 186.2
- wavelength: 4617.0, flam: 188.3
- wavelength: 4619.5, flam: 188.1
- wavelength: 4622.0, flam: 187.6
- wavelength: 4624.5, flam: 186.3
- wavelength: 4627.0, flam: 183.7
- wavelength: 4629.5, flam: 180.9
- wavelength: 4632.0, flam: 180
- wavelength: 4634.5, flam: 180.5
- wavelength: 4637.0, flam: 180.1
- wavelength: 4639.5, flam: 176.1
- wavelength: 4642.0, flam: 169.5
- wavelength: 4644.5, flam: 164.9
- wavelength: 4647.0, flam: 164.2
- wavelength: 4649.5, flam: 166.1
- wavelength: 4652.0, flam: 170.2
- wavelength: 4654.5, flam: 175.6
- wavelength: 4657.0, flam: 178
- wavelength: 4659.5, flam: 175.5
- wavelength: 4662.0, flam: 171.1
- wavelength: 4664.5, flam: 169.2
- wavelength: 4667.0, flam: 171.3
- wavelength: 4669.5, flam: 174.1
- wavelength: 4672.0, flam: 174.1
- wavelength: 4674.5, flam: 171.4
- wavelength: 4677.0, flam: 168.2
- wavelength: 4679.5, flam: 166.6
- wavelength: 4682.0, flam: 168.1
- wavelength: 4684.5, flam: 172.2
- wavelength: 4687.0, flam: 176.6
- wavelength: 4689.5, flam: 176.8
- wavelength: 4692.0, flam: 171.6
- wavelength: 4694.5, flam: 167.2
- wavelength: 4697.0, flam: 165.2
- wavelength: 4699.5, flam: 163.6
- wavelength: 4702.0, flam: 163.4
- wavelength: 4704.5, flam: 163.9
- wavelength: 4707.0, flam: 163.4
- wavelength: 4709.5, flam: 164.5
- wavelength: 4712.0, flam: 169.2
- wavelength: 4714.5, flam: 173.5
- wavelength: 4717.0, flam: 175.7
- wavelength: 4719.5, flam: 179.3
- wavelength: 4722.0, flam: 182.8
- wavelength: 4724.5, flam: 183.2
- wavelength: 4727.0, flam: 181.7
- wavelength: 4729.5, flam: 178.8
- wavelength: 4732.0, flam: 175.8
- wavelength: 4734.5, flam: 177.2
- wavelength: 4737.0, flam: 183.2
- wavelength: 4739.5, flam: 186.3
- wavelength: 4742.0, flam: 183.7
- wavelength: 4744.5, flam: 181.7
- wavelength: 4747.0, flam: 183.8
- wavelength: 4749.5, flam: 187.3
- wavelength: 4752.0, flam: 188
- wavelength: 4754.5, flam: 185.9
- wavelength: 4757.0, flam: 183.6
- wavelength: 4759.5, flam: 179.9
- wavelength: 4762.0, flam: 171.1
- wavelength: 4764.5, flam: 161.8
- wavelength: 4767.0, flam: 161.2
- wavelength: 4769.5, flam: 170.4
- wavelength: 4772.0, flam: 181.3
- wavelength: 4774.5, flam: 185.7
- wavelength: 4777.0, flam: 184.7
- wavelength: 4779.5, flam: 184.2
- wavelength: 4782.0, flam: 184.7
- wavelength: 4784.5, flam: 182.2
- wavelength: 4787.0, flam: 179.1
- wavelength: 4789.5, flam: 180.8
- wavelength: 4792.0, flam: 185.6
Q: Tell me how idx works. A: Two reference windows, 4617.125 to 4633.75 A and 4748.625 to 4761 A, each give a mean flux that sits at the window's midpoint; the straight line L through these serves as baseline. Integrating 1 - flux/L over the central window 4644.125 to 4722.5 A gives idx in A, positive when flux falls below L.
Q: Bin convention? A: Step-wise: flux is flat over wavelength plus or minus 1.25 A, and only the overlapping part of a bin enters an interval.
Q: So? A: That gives 6.0 A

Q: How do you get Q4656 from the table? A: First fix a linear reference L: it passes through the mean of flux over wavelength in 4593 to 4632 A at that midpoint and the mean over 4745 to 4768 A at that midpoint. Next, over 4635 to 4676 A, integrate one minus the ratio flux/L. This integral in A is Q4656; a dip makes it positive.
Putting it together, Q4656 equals 1.29 A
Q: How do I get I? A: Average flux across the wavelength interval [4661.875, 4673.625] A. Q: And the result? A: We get 172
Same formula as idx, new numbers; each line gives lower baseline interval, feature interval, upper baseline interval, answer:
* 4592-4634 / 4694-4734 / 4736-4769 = 1.5 A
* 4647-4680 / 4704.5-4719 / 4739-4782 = 0.5 A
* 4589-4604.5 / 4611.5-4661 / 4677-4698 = -2.8 A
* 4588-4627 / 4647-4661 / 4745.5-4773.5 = 0.3 A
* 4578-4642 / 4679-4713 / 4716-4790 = 1.9 A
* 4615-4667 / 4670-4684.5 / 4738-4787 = 0.6 A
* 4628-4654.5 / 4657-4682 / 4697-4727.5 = 0.2 A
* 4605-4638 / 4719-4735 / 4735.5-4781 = 0.1 A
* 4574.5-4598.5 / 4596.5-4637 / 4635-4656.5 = -2.1 A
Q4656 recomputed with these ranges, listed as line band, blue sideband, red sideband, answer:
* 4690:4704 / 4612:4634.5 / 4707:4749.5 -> 1.1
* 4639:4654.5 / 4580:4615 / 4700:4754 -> 0.4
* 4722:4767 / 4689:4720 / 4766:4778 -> -1.8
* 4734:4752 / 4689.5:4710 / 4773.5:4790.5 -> -0.9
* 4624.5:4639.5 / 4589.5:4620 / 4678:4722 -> -0.7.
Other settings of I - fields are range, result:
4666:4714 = 169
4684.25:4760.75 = 176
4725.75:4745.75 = 181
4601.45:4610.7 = 169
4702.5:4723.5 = 171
